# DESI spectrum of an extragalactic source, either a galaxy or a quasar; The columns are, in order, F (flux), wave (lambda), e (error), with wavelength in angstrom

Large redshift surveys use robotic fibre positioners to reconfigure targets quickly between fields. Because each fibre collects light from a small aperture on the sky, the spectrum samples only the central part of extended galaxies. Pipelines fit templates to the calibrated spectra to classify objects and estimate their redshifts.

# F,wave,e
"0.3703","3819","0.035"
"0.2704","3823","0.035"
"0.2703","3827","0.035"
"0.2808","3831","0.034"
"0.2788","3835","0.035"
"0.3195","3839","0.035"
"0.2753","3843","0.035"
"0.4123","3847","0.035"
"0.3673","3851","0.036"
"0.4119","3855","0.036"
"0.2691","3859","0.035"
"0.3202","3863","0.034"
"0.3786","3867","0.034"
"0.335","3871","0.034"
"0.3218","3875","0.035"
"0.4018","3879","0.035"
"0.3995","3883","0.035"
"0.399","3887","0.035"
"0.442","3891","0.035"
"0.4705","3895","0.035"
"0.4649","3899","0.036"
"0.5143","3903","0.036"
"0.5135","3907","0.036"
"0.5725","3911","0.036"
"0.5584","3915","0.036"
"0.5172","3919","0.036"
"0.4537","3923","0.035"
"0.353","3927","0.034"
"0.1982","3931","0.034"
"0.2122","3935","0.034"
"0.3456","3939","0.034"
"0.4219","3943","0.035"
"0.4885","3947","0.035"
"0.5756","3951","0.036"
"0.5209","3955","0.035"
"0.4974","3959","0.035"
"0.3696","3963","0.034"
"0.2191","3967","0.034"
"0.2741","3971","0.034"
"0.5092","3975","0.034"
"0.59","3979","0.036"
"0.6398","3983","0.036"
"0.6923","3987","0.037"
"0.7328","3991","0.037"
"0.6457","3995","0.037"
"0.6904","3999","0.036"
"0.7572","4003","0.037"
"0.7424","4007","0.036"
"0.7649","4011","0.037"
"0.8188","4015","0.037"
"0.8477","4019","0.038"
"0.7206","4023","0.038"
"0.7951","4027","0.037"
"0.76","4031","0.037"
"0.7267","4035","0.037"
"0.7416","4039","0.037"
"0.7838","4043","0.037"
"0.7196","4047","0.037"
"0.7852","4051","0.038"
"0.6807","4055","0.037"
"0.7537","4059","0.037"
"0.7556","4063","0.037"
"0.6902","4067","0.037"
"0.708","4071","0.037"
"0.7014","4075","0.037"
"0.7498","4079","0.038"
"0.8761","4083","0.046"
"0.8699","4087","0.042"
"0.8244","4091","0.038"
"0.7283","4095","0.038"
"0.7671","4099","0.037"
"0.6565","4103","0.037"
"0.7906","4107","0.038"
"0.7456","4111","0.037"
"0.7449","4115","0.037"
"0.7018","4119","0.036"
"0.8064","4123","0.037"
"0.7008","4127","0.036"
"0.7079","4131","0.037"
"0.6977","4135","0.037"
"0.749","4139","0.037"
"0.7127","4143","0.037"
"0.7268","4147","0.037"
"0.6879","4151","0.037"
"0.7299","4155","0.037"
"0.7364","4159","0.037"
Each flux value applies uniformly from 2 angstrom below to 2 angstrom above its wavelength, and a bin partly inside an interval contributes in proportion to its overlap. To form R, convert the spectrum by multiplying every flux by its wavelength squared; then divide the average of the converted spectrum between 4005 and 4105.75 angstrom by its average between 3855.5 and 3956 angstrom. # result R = 2.0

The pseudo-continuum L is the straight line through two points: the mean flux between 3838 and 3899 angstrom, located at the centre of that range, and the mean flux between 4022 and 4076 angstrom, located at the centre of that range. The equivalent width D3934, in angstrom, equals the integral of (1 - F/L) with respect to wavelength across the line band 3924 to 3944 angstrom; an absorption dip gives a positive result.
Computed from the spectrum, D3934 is 7.8 angstrom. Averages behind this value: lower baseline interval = 0.372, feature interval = 0.308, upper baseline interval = 0.738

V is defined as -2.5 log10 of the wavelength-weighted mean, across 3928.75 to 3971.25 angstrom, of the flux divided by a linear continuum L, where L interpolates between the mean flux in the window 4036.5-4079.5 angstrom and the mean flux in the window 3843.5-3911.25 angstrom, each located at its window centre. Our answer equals 0.38 mag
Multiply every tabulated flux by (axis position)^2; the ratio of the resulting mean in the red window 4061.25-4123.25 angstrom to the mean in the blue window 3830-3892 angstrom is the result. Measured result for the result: 2.4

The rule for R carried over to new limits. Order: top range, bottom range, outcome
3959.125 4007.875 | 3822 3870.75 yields 1.88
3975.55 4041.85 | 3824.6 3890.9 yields 2.28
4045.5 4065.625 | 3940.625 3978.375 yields 1.78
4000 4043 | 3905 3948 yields 1.92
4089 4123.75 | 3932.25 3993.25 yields 1.71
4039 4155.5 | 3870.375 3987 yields 1.84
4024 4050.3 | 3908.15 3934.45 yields 1.85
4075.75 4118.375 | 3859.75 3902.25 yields 2.18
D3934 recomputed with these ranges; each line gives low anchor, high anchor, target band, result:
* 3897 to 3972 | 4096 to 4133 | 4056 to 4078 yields -2.3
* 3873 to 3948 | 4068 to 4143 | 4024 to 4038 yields -3.0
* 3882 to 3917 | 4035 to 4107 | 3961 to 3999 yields 5.4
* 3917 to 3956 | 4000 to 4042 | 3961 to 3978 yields 6.0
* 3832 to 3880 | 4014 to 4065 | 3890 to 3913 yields -2.9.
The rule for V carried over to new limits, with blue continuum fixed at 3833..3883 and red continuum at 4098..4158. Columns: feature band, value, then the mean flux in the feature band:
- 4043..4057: -0.193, 0.736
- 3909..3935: 0.016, 0.424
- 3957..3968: 0.293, 0.375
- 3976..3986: -0.179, 0.612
